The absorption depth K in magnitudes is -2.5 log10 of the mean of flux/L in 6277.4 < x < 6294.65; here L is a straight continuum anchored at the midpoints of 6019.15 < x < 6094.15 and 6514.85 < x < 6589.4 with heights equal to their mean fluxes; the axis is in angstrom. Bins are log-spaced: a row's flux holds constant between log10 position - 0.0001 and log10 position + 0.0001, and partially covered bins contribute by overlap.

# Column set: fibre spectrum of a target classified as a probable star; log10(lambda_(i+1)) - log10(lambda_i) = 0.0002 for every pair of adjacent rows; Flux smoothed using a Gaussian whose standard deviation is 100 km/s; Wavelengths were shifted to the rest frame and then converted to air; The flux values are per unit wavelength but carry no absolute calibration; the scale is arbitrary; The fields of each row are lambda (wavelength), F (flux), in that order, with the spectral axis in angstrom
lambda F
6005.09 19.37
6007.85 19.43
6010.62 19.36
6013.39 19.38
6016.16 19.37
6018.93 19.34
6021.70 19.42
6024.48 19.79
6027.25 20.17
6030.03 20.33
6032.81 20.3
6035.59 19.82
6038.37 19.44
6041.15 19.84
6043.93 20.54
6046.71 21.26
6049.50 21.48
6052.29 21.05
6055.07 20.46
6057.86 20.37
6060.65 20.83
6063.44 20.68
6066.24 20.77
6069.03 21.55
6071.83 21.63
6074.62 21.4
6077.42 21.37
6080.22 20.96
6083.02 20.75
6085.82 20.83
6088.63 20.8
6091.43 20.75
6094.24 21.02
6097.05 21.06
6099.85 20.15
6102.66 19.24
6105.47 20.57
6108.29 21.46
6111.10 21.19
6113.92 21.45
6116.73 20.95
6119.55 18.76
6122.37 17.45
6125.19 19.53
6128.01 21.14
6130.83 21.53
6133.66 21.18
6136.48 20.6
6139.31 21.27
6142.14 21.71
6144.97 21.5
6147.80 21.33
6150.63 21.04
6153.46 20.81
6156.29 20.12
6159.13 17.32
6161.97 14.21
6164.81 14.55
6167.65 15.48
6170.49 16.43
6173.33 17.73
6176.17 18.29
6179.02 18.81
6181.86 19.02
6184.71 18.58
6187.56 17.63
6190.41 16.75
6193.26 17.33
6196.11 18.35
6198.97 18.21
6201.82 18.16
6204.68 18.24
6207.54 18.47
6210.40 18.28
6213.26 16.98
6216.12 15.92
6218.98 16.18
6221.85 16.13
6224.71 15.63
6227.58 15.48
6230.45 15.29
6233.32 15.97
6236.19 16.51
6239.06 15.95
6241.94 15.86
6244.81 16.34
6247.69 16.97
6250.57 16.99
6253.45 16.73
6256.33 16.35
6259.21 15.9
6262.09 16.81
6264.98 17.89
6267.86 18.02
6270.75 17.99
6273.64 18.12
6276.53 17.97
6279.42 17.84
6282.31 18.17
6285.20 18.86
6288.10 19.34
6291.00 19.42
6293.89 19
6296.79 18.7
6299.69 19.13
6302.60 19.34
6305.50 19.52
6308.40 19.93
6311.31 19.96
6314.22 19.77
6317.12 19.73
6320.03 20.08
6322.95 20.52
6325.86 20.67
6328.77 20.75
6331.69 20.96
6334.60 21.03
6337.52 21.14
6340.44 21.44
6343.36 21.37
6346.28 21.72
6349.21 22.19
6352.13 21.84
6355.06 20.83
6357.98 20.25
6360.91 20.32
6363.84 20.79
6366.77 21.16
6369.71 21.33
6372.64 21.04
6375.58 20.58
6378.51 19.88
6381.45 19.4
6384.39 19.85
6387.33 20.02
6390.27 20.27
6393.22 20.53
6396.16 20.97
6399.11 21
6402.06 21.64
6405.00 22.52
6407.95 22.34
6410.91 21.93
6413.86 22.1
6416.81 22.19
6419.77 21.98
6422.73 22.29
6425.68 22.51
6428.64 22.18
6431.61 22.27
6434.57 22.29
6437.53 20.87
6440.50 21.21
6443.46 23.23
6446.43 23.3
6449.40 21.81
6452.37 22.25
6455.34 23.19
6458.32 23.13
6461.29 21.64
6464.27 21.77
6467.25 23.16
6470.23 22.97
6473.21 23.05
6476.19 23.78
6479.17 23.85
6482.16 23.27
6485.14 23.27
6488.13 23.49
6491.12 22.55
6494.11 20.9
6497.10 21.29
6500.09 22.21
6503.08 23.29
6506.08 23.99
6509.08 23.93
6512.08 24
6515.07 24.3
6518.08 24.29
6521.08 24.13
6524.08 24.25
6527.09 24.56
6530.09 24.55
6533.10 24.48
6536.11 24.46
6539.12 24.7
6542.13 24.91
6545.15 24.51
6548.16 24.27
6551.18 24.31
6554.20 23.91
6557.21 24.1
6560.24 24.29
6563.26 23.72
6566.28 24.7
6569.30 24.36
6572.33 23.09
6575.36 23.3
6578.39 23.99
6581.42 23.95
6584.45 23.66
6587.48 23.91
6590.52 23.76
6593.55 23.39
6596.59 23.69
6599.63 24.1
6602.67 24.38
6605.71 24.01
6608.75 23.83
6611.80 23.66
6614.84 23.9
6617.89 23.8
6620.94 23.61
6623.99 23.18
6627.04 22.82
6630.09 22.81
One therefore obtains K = 0.19 mag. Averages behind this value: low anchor 20.6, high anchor 24.2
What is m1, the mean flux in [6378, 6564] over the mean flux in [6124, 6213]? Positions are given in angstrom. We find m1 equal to 1.2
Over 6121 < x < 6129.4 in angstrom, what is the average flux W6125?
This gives 19.4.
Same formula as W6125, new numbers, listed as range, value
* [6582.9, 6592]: 23.8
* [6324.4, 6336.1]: 20.9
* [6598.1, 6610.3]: 24.1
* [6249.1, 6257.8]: 16.7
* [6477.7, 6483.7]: 23.6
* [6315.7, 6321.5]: 19.9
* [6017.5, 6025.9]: 19.5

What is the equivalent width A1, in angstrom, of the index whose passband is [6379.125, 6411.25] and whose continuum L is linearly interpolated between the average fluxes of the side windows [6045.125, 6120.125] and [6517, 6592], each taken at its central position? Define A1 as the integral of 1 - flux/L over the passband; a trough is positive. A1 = 3.0 angstrom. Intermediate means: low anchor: 20.9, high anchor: 24.2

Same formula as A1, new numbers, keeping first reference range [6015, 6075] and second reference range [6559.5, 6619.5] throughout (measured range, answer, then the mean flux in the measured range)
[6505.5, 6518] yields -0.4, 24.1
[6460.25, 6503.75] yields 0.9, 22.7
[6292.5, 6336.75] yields 4.4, 20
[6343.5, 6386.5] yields 3.2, 20.8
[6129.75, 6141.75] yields -0.1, 21.2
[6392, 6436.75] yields 1.7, 21.9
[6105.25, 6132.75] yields 0.6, 20.4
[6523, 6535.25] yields -0.5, 24.5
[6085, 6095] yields -0.1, 20.8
